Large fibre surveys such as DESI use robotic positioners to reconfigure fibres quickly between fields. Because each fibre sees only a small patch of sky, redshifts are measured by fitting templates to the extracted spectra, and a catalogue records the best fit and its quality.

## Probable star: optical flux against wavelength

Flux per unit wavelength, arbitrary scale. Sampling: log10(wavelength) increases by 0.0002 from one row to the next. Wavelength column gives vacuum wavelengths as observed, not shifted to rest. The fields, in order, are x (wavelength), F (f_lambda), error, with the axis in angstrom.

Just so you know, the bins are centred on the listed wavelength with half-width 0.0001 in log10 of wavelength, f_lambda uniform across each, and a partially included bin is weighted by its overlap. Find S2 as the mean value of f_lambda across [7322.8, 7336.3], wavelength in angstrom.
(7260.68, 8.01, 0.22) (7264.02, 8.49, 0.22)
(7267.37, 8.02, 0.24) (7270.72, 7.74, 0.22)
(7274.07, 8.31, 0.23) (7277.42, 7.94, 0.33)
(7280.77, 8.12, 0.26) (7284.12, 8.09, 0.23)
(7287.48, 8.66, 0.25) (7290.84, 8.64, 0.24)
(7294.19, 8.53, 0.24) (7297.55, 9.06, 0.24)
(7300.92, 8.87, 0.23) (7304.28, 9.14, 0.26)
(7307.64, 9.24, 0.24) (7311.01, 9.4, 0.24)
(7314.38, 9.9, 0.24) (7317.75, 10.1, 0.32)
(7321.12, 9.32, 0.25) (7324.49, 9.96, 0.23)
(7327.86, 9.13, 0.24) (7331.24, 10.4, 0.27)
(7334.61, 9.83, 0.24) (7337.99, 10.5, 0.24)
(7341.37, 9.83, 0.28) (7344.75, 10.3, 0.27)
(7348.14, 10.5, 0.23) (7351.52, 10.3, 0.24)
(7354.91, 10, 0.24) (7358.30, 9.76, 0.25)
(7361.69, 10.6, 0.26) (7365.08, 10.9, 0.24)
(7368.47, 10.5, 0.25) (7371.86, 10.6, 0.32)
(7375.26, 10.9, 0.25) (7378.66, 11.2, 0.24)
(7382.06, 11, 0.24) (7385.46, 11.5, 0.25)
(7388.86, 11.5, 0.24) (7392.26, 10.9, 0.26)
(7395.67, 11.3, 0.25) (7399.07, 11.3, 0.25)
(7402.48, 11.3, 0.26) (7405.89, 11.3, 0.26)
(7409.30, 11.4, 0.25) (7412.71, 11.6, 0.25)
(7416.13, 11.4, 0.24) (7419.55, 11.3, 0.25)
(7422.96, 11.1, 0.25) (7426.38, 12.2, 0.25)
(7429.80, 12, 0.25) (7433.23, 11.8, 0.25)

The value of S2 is 9.84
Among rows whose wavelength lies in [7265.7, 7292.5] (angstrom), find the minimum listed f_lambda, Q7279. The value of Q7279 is 7.74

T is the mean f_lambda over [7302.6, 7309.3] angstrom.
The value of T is 9.2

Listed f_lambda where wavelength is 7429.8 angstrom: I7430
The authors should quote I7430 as 12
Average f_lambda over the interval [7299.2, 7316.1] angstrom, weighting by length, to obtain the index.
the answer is 9.31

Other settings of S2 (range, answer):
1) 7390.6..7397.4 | 11.1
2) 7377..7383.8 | 11.1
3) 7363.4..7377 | 10.7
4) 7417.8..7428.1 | 11.5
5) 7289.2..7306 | 8.85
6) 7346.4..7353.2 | 10.4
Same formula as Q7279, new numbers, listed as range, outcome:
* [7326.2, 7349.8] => 9.13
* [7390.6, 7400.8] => 10.9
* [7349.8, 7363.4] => 9.76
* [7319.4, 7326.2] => 9.32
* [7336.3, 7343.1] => 9.83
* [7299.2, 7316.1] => 8.87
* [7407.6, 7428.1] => 11.1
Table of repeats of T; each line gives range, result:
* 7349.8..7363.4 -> 10.2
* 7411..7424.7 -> 11.4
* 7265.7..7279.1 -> 8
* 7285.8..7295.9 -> 8.61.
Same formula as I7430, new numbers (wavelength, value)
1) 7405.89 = 11.3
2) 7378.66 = 11.2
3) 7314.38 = 9.9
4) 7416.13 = 11.4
